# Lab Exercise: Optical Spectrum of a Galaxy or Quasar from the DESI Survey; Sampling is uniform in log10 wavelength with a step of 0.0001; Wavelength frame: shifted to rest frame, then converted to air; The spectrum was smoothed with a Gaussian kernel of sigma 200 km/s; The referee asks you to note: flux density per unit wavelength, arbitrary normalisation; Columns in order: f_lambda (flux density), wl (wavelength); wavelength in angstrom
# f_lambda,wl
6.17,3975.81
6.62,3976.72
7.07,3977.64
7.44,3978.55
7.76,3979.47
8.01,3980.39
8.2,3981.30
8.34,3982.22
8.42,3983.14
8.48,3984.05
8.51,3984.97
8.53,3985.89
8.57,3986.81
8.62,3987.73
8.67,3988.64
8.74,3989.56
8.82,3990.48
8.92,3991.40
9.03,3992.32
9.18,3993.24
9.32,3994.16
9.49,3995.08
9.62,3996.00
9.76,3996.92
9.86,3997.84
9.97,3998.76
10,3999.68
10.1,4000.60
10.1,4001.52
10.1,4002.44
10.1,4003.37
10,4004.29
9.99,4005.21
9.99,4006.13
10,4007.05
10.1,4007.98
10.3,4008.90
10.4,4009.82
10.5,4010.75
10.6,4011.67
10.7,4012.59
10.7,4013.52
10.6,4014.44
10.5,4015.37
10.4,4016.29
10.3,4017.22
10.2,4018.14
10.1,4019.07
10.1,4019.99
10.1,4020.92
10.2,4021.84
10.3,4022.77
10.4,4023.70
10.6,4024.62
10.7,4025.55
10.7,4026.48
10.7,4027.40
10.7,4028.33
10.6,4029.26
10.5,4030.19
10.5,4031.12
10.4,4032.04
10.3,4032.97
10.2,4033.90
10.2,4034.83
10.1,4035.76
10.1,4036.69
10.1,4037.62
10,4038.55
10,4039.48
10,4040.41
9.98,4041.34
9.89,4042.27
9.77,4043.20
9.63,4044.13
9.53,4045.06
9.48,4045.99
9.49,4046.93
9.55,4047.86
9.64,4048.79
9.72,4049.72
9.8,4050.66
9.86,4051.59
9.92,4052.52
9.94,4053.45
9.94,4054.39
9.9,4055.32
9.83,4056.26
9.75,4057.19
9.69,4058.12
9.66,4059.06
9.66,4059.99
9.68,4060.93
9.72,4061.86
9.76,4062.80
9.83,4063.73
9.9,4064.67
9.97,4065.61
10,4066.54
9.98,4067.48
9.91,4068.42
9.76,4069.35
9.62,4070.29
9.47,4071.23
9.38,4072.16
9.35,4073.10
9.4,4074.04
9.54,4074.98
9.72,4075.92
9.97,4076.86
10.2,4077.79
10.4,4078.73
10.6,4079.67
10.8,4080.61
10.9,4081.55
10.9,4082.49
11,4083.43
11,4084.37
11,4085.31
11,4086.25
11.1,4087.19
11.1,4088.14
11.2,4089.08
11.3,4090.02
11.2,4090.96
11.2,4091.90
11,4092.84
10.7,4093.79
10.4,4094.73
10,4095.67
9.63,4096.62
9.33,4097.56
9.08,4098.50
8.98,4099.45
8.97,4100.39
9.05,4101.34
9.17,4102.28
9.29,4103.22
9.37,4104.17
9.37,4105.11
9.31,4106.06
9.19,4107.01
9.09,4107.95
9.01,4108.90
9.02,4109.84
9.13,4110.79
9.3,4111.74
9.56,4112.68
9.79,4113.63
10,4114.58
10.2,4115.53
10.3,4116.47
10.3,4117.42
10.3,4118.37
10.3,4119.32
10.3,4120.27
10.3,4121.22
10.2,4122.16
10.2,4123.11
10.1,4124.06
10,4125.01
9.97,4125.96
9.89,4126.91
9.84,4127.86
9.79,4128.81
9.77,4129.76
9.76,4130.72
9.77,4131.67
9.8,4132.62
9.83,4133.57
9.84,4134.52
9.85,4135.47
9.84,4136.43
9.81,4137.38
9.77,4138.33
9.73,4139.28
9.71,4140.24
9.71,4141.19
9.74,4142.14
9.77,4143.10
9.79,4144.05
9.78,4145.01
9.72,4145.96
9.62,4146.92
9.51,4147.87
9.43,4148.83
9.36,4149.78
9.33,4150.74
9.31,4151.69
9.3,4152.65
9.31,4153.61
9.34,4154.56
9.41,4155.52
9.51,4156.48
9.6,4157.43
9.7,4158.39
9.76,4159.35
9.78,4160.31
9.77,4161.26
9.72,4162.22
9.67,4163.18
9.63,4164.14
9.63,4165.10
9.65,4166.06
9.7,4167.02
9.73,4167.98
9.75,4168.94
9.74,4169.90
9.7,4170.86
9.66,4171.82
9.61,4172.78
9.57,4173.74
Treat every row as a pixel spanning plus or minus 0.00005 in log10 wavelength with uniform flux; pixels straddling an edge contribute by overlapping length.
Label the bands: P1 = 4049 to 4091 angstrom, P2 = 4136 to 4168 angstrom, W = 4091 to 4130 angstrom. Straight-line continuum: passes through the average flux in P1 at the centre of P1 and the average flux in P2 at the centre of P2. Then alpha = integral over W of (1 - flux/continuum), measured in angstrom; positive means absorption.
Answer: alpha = 0.3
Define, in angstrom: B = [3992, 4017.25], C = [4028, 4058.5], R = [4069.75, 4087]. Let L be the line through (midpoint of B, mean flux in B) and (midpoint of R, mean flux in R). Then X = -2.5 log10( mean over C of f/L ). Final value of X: 0.02 mag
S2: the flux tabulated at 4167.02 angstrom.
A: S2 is 9.7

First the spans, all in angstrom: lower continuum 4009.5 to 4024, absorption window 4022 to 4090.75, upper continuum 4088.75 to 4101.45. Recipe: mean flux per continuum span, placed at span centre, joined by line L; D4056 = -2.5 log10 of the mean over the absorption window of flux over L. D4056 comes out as 0.01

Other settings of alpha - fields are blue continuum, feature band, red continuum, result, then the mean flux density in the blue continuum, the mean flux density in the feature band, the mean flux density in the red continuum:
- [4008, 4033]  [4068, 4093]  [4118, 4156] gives -0.8 angstrom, 10.4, 10.4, 9.77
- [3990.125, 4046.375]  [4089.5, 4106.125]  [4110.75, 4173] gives 0.0 angstrom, 10.1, 9.87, 9.76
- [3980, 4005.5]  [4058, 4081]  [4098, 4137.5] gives -0.8 angstrom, 9.19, 9.84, 9.69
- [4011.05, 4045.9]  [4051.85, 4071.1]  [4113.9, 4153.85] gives 0.6 angstrom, 10.3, 9.81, 9.84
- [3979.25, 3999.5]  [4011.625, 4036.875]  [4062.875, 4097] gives -2.6 angstrom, 8.88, 10.4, 10.3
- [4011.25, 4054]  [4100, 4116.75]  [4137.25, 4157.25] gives 0.7 angstrom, 10.2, 9.39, 9.57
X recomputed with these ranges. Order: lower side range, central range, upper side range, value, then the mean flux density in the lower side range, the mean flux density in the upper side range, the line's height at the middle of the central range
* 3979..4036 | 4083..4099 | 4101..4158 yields -0.100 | 9.81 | 9.68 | 9.72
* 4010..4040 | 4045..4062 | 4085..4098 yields 0.085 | 10.4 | 10.7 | 10.5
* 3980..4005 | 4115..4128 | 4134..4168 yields -0.068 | 9.18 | 9.63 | 9.55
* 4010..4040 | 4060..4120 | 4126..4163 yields 0.001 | 10.4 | 9.67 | 9.99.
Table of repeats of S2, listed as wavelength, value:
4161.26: 9.77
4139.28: 9.73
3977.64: 7.07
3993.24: 9.18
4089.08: 11.2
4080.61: 10.8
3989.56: 8.74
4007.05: 10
